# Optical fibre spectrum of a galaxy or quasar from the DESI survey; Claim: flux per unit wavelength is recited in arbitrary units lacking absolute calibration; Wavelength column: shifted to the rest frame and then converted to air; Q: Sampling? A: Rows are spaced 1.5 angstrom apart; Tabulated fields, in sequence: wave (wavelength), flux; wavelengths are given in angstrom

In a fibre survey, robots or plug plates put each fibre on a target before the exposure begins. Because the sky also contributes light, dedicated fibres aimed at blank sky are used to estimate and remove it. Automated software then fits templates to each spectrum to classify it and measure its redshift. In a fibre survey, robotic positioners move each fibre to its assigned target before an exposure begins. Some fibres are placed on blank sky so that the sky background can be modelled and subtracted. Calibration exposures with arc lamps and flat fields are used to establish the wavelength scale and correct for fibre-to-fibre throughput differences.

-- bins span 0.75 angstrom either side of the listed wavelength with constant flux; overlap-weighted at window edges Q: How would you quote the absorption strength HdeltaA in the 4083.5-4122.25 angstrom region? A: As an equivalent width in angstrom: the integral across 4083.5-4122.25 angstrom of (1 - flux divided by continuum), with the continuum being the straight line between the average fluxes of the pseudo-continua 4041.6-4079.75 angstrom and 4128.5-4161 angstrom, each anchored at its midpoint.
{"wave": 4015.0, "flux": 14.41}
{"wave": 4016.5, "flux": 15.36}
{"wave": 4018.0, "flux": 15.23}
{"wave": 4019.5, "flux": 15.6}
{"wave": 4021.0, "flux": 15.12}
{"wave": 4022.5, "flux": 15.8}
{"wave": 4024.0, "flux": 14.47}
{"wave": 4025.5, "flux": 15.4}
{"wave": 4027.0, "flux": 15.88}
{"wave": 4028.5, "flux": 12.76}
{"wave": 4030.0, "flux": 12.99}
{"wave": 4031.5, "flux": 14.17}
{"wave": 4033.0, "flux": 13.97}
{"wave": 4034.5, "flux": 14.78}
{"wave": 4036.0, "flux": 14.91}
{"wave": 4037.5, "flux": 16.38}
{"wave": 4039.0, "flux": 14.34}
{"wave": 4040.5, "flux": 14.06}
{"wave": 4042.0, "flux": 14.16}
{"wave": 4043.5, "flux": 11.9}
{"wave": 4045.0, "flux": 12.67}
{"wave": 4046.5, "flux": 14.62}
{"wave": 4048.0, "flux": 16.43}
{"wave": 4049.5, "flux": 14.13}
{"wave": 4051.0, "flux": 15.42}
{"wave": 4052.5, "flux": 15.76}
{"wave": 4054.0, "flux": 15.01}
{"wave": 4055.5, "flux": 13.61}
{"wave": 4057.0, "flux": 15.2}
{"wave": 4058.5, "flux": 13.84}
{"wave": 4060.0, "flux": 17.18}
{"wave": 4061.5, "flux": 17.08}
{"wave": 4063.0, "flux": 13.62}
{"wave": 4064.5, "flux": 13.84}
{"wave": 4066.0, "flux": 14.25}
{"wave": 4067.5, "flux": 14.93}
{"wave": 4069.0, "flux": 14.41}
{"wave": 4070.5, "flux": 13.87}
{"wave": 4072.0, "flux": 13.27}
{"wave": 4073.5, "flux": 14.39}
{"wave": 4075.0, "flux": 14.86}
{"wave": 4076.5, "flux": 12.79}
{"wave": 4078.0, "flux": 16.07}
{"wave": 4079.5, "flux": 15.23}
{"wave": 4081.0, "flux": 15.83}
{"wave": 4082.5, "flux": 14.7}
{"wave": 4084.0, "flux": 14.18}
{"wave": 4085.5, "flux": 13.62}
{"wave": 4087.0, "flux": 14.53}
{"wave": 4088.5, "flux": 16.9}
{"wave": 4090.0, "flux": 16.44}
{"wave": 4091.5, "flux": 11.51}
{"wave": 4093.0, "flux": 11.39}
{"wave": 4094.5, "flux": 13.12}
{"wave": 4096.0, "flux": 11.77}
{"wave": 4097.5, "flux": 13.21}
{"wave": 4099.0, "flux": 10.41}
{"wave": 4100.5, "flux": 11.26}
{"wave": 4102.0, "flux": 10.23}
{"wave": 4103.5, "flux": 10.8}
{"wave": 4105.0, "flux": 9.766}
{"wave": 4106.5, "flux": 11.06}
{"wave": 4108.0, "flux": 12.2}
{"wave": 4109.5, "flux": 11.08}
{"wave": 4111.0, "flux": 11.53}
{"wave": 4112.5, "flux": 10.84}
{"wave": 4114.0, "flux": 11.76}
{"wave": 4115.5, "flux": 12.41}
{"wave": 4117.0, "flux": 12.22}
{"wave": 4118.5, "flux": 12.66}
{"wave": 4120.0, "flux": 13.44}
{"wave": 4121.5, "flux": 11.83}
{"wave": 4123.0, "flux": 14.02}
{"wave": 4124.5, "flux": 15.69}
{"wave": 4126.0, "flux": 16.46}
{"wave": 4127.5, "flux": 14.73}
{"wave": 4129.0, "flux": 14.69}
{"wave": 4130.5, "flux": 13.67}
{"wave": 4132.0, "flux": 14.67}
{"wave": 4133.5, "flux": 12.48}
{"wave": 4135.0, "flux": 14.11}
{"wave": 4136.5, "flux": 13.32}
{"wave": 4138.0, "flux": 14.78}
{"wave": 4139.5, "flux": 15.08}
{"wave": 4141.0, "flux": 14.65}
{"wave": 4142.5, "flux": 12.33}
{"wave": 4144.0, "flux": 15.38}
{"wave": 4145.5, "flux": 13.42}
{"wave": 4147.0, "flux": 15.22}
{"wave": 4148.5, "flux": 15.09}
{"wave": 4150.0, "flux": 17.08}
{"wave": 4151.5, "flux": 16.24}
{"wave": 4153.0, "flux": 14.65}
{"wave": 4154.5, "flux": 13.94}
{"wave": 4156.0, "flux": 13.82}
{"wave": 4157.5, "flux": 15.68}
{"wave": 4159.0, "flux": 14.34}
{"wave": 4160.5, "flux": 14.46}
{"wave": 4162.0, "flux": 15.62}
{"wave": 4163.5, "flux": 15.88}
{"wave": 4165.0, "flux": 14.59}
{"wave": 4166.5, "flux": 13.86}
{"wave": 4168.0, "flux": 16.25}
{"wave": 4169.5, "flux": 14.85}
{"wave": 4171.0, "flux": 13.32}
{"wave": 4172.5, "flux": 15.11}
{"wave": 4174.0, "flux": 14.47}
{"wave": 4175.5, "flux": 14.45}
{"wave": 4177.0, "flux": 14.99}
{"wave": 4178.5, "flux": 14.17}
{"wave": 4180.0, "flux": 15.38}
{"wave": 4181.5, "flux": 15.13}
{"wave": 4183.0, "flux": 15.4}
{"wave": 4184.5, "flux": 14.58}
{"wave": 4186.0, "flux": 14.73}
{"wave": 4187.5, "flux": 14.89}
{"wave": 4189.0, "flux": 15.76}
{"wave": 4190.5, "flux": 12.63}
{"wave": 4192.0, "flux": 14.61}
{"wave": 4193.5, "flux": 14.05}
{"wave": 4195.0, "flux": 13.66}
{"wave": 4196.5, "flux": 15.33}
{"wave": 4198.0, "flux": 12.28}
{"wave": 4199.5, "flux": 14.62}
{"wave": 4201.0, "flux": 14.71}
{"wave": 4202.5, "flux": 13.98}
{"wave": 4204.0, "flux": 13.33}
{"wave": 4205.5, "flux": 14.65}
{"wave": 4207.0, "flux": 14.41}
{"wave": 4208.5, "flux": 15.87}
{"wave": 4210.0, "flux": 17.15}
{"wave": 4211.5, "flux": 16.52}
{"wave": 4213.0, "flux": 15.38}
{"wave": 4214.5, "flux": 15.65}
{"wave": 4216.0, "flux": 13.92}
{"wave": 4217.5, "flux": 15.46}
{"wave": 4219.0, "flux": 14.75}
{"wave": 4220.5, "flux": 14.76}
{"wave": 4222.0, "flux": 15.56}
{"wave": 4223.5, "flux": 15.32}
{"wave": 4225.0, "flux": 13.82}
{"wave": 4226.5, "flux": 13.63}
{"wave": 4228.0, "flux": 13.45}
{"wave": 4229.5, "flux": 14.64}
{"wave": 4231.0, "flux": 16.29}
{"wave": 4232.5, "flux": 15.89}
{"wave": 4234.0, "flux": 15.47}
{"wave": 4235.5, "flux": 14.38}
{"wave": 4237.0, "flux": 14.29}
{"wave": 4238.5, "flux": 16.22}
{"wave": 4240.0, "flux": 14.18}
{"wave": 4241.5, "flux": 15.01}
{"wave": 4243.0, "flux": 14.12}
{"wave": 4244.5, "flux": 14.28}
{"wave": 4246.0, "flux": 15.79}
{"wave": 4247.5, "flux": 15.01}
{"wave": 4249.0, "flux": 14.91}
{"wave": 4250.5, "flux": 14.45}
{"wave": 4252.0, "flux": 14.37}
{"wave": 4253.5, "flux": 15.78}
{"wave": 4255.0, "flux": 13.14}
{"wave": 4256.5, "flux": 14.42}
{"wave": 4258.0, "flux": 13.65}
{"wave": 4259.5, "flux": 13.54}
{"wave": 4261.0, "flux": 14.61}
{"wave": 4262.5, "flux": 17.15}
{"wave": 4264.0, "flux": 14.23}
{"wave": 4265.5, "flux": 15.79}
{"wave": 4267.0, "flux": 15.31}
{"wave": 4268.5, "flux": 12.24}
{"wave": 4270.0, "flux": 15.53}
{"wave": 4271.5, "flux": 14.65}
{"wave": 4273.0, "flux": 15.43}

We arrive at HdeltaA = 5.9 angstrom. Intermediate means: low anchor 14.6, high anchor 14.5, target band 12.3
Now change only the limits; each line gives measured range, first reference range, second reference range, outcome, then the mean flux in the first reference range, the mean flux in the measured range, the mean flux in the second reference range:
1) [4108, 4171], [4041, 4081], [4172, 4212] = 2.40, 14.6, 14.1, 14.7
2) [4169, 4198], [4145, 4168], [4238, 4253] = 0.76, 15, 14.5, 14.8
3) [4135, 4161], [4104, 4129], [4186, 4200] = -2.66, 12.7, 14.7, 14.2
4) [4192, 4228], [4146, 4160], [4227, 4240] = 0.77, 15.1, 14.7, 15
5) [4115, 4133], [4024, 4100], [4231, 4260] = 0.72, 14.3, 13.9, 14.7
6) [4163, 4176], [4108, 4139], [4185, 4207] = -0.78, 13.3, 14.7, 14.2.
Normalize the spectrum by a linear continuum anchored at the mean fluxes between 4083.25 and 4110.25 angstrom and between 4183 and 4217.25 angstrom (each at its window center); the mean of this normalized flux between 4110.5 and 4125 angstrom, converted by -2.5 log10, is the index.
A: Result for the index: 0.02 mag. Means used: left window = 12.4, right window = 14.7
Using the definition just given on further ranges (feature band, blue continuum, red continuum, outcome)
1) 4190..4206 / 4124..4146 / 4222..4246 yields 0.048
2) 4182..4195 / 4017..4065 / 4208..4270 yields 0.023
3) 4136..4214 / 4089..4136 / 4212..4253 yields -0.072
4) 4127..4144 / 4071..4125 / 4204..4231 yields -0.039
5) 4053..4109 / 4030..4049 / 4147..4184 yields 0.064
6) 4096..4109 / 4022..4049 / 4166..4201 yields 0.283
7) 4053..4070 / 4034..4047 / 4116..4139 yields -0.052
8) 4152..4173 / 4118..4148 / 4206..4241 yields -0.022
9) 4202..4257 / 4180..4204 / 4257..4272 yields -0.024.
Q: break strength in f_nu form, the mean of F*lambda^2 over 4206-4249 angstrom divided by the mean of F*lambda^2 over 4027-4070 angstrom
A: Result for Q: 1.13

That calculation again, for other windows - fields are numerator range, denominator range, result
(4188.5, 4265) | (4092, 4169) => 1.14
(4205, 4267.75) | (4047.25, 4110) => 1.17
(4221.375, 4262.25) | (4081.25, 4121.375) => 1.26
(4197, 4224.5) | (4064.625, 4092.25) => 1.09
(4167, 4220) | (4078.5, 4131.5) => 1.18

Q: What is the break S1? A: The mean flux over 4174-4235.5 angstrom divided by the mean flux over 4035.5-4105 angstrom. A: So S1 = 1.05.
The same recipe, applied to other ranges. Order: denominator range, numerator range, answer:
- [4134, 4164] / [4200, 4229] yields 1.01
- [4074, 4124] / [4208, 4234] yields 1.18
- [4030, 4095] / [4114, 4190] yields 1.00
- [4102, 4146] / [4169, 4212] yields 1.12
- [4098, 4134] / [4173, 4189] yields 1.19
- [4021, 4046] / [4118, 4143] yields 0.98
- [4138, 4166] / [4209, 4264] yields 1.00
